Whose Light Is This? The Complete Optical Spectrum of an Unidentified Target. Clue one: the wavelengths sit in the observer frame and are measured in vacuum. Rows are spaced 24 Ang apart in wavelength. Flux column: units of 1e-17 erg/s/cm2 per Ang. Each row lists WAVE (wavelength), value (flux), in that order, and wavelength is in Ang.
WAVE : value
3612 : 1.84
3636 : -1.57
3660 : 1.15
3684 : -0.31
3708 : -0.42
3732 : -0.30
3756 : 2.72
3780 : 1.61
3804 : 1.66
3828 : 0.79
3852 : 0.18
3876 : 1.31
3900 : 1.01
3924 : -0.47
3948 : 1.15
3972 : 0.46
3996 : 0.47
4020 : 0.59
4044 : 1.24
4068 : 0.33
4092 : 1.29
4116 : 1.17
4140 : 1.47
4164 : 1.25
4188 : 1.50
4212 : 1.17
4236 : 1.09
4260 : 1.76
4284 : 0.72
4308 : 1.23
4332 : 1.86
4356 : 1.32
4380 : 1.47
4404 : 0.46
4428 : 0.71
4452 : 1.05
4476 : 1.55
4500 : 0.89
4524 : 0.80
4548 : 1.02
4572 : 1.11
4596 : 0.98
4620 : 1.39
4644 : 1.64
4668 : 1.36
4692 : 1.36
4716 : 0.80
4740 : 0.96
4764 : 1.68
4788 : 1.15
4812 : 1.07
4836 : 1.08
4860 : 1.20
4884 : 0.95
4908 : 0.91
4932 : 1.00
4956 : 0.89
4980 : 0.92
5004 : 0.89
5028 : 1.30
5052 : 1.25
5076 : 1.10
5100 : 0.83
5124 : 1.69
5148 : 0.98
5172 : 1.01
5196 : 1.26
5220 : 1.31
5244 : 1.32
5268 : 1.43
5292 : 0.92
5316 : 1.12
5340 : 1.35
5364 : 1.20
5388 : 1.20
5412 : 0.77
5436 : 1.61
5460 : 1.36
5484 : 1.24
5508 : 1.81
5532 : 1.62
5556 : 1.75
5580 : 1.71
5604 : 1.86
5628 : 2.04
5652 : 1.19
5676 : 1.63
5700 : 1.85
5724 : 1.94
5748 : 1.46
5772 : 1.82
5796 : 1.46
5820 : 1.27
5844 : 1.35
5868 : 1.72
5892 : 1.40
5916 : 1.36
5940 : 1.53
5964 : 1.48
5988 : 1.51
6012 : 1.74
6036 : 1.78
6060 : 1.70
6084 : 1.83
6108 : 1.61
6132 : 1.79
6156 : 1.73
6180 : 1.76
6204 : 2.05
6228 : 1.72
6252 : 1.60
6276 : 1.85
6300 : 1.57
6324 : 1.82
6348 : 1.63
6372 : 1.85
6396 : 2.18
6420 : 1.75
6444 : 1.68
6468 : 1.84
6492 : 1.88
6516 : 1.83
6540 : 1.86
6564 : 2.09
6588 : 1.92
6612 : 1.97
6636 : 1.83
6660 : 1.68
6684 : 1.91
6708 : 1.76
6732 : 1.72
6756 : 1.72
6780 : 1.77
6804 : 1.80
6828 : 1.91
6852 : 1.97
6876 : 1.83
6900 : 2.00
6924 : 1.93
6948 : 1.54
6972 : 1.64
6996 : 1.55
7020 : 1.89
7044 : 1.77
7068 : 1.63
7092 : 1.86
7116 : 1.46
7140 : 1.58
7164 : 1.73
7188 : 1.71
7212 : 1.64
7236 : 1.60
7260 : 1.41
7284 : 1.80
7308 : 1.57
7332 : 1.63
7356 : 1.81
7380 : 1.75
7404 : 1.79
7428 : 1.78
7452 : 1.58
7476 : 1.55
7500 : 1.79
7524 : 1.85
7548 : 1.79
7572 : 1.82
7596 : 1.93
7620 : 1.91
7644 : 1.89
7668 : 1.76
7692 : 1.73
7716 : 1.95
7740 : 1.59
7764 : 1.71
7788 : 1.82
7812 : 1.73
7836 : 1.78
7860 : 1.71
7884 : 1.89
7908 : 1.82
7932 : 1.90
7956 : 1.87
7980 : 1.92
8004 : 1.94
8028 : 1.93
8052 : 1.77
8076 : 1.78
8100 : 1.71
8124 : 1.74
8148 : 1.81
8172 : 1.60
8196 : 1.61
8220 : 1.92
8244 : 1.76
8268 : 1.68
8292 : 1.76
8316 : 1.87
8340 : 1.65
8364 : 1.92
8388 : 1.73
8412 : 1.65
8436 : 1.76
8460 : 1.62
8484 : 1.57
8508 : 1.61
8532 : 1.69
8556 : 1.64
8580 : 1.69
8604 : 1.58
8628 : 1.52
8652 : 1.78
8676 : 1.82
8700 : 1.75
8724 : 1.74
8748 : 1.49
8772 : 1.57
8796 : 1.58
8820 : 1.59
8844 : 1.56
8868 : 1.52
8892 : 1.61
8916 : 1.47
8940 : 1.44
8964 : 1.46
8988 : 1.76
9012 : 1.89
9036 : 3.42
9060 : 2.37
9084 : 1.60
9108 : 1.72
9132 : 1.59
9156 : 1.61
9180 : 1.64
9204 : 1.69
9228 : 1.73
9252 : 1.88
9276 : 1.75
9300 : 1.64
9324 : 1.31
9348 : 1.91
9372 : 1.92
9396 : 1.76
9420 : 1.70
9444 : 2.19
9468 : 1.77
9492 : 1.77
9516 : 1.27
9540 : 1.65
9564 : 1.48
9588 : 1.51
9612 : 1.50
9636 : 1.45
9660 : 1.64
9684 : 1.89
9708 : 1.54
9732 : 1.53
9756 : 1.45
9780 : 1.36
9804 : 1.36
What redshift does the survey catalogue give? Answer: 0.38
